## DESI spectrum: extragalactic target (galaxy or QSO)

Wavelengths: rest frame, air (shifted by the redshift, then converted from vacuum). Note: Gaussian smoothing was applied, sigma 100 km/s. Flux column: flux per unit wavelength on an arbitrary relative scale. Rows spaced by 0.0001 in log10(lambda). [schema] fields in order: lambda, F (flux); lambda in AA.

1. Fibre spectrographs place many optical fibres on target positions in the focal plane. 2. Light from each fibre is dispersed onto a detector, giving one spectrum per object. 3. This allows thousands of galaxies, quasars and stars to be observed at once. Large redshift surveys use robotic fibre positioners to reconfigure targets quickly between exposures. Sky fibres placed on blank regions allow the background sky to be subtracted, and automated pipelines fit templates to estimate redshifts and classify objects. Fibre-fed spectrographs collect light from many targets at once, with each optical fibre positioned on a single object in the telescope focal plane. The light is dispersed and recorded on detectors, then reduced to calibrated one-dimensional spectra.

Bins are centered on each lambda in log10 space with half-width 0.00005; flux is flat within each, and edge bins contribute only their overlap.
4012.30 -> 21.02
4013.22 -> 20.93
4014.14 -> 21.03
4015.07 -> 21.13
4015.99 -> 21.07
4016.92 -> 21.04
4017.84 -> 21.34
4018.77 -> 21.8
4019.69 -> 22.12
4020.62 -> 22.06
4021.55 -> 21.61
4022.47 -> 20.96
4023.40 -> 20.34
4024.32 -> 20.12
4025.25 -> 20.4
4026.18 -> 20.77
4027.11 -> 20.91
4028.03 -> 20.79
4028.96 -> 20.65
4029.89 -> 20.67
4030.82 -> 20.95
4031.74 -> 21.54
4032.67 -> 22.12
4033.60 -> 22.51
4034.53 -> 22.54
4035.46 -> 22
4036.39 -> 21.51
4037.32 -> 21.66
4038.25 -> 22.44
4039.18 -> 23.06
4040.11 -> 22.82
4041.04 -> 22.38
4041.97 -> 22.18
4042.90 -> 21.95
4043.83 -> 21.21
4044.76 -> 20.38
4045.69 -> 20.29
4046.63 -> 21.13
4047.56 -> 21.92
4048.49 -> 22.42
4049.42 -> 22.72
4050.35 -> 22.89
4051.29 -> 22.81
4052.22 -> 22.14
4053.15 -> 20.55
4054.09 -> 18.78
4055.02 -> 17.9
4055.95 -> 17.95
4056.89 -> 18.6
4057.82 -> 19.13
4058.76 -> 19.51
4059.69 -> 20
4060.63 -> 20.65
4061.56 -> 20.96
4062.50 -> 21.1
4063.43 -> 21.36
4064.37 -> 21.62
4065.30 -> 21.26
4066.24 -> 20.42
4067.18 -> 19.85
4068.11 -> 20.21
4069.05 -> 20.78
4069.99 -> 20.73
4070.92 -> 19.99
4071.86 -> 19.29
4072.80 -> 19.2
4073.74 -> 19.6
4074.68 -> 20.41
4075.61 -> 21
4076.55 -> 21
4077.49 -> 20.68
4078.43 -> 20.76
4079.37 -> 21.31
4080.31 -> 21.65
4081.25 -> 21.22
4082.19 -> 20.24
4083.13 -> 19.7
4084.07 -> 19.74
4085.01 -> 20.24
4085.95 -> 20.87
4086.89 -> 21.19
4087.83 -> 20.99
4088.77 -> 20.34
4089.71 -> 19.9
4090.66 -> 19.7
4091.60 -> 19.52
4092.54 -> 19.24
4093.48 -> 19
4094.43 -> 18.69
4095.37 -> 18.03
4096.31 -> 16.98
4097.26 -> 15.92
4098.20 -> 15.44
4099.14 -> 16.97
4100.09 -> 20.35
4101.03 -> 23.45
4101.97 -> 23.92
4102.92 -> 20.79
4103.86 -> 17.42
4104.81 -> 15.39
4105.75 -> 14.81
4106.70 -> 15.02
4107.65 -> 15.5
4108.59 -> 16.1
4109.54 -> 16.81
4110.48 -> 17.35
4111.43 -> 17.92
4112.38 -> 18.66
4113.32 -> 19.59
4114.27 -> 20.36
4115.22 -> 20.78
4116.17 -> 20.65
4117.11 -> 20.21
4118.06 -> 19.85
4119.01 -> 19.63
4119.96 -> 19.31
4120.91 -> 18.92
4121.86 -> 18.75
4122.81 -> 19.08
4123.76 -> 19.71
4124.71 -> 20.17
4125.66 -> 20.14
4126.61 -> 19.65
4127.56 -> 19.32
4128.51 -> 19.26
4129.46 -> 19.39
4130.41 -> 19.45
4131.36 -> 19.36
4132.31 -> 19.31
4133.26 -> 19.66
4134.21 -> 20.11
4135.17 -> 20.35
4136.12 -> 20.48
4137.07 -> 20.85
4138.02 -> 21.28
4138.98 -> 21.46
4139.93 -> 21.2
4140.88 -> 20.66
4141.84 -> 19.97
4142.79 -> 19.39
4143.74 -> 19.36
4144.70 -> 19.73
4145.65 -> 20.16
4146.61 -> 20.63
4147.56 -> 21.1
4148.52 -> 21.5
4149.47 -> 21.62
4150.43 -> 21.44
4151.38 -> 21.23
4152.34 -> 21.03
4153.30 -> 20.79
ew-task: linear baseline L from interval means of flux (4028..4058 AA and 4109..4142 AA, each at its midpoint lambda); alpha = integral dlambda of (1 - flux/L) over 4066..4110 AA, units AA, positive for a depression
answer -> 2.33 AA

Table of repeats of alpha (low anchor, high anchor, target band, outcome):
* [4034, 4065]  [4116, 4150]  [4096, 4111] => 2.1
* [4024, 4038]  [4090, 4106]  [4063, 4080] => -0.7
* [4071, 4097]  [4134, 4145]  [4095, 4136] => 2.8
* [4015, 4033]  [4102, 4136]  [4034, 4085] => -1.5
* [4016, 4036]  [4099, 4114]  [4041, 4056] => -0.6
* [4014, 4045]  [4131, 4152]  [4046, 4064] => 0.5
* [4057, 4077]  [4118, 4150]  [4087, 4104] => 0.7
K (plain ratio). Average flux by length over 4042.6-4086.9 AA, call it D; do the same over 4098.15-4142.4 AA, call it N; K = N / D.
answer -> 0.94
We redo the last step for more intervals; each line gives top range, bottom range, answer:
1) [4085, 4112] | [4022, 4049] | 0.86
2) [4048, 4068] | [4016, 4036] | 0.97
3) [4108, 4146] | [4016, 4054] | 0.91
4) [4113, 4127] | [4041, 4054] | 0.91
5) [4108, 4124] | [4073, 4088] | 0.92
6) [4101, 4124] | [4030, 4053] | 0.85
